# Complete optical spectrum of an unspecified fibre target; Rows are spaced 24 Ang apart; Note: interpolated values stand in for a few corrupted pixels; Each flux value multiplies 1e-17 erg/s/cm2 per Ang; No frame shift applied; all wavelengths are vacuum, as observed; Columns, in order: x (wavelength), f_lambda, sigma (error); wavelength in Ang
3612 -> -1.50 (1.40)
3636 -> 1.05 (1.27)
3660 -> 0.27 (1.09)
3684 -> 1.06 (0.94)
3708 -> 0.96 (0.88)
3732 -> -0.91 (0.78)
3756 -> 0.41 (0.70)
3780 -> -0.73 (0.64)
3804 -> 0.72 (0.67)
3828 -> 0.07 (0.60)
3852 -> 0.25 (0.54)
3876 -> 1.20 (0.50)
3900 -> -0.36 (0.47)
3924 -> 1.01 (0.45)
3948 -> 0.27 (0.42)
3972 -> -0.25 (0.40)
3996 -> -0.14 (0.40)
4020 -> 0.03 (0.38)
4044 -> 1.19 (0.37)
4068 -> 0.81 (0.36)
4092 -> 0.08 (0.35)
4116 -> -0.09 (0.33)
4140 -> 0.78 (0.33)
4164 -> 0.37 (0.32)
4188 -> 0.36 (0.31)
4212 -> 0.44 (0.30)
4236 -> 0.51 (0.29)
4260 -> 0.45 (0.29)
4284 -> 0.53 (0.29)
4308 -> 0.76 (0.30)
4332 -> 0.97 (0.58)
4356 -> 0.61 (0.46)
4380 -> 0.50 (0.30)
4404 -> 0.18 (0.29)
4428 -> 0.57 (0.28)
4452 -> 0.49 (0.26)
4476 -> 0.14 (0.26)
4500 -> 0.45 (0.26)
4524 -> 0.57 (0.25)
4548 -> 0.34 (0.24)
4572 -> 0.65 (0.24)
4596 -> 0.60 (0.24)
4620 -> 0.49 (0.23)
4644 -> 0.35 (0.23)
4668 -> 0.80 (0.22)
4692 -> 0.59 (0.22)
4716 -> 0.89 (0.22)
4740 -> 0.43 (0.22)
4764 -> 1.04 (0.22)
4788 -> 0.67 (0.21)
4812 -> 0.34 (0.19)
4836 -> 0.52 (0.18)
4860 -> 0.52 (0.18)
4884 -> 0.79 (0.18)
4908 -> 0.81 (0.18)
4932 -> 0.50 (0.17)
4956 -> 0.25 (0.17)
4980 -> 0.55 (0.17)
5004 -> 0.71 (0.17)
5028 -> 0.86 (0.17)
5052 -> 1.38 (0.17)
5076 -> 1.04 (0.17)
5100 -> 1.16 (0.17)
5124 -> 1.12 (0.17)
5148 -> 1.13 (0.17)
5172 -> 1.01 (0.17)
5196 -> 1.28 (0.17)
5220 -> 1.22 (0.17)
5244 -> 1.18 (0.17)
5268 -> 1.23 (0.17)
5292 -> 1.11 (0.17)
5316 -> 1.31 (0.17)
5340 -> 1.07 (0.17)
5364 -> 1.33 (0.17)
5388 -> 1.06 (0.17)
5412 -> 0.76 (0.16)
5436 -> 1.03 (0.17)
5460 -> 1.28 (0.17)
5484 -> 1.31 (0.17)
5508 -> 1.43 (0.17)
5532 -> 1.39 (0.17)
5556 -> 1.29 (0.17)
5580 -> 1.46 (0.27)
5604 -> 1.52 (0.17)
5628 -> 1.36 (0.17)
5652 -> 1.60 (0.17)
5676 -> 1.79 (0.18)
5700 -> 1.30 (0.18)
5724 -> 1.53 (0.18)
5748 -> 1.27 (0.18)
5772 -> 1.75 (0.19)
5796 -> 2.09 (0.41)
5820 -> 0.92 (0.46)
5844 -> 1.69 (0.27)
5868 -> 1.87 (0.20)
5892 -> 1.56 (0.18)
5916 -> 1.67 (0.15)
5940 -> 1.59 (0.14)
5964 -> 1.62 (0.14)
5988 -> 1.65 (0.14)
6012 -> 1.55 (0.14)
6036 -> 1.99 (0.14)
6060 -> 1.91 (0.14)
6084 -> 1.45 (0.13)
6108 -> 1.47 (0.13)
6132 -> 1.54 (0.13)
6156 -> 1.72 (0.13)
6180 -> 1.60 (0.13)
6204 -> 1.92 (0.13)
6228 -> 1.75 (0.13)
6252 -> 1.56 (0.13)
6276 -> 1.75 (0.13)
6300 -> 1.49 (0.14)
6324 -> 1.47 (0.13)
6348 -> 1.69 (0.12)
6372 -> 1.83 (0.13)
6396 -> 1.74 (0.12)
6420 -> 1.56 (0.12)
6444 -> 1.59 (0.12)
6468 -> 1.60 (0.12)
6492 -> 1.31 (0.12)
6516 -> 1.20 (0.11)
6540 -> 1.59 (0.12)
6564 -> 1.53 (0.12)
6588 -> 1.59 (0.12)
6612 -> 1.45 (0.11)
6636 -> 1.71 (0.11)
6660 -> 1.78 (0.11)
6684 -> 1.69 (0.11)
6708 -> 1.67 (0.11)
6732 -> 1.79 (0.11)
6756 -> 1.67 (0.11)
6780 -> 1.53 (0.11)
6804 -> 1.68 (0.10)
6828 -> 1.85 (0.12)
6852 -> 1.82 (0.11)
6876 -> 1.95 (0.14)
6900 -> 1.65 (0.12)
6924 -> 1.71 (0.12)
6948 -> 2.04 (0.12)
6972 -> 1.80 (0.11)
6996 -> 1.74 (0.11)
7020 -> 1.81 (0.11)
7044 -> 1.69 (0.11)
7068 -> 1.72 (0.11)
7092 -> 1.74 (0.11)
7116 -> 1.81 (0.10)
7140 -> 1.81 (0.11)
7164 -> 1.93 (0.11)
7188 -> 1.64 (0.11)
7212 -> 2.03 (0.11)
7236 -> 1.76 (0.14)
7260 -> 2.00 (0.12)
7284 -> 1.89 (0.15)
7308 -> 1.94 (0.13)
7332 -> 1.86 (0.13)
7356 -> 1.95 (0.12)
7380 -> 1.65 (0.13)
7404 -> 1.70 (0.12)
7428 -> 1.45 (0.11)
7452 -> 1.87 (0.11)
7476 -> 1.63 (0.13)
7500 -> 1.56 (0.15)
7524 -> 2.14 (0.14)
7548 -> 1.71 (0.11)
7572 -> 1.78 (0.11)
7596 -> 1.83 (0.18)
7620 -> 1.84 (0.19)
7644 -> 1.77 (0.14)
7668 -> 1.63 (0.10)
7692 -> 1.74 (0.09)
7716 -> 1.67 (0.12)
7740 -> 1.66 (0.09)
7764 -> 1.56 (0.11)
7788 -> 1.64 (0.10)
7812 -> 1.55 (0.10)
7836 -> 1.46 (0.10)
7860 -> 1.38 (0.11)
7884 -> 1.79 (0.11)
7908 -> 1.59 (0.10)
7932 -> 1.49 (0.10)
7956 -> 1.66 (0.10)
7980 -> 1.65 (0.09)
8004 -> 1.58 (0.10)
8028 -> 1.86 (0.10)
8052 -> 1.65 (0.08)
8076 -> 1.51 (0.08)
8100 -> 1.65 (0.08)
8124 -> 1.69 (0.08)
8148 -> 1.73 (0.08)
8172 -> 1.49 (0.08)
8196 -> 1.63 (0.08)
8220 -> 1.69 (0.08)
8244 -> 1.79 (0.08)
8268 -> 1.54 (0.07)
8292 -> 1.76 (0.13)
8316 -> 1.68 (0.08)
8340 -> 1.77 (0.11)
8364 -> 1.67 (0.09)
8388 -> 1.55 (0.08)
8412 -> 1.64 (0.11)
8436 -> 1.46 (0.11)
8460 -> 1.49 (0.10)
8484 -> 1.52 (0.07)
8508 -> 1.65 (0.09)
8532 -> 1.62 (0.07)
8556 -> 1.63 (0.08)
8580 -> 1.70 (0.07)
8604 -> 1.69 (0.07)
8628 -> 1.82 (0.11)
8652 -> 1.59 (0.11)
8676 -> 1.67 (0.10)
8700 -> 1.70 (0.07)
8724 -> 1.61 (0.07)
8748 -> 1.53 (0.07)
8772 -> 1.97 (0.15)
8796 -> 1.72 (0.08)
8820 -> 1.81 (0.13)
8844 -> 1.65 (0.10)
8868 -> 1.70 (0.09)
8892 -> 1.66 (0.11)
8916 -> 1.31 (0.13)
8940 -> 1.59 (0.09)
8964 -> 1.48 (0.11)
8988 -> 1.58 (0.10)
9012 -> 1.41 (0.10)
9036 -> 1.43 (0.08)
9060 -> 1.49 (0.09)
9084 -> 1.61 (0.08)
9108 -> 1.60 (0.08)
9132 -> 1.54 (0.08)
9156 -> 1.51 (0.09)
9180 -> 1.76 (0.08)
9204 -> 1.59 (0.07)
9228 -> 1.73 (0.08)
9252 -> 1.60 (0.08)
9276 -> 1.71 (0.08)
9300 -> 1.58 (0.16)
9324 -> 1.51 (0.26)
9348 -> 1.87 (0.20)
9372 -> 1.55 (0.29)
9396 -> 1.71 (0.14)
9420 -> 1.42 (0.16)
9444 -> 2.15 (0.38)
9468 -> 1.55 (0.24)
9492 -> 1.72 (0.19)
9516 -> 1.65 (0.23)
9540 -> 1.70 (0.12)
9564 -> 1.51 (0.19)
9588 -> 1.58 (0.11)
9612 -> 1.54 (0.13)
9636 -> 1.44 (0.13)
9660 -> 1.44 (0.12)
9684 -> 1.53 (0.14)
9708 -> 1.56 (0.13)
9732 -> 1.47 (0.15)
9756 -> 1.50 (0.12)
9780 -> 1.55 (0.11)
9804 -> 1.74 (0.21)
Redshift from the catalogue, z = 0.257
